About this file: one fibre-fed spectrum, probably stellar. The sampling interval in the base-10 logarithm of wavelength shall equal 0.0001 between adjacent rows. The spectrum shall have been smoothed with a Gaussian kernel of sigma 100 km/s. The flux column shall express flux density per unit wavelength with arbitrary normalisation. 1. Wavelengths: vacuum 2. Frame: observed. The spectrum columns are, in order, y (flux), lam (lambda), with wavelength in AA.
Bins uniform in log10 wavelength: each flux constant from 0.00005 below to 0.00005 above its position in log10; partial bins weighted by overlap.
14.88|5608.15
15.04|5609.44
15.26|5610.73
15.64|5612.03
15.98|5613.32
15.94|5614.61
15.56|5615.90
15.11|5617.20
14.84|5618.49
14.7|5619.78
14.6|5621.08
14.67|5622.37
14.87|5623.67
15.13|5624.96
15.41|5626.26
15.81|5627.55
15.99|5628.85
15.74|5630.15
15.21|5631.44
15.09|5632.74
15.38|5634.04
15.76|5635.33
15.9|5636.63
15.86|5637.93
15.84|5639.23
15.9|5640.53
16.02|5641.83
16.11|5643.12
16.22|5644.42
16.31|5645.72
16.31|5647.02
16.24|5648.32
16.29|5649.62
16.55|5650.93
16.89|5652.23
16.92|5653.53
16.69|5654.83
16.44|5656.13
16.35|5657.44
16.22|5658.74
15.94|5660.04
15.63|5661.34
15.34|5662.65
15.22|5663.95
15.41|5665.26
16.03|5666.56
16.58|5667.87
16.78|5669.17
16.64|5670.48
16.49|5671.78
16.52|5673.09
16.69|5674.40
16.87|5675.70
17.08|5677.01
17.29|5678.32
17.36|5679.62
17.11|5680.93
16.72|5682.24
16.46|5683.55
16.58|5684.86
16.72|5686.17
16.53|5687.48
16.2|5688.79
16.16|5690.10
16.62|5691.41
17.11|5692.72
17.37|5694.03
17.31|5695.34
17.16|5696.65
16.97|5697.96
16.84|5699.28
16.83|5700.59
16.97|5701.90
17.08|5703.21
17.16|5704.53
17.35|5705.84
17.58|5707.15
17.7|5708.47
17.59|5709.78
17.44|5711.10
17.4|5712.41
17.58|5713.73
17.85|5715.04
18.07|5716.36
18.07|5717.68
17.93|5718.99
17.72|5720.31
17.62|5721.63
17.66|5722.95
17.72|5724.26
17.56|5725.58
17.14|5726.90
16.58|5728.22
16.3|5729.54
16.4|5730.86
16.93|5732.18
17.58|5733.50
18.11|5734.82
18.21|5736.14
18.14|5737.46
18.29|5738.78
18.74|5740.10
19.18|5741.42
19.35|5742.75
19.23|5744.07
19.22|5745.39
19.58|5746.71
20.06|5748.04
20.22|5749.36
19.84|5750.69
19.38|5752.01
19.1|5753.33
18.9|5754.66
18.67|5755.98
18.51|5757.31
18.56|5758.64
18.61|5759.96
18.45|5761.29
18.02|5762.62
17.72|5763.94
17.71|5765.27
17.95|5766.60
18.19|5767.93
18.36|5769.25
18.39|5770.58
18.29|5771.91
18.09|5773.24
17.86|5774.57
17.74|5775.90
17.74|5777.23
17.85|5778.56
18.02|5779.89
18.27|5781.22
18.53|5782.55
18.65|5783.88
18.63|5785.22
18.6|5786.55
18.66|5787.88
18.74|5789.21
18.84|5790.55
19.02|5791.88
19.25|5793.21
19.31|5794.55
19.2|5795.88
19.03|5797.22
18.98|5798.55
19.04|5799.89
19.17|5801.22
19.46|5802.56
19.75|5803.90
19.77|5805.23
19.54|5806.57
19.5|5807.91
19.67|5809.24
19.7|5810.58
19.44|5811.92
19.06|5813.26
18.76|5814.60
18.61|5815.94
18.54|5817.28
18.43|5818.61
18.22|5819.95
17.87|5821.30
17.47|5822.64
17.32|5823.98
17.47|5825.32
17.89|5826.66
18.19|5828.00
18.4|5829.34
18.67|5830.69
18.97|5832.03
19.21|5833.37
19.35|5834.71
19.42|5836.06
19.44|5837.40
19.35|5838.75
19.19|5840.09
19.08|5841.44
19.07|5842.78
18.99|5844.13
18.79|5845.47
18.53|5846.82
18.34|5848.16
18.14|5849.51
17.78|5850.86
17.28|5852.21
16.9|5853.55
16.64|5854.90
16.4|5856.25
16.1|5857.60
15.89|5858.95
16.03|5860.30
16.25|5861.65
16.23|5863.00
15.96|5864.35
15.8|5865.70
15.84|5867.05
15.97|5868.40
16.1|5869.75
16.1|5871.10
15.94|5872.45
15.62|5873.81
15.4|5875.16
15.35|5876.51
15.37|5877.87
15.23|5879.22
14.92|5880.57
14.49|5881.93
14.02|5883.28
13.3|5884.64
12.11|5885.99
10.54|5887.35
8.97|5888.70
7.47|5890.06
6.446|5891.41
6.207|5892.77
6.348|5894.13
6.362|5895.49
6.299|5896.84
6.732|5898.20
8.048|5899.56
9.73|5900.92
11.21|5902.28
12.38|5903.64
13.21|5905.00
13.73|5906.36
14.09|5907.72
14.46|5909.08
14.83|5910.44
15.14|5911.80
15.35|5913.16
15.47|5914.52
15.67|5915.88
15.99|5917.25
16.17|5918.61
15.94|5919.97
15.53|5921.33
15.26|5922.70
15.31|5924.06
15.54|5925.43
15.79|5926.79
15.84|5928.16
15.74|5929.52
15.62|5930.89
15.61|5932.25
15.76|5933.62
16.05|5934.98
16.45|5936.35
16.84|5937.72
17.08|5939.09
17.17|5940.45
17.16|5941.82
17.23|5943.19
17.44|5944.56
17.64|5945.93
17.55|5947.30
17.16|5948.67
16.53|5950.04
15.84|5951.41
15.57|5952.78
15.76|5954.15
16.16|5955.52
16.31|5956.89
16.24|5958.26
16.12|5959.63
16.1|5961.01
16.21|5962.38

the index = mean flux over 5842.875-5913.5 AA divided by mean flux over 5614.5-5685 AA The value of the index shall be 0.87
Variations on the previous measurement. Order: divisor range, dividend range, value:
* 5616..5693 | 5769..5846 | 1.17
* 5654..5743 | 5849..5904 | 0.78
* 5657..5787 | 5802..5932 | 0.89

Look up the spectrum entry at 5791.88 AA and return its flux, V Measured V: 19.02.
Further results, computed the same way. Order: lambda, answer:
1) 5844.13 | 18.99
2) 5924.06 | 15.31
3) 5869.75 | 16.1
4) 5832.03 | 18.97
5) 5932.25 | 15.61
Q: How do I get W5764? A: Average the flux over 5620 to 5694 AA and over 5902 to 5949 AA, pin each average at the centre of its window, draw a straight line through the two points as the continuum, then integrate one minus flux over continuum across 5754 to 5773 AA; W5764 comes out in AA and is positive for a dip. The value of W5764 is -2.8 AA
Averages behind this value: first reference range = 16.2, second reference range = 15.7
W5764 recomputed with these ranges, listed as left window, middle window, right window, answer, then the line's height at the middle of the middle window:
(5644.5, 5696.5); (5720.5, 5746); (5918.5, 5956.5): -2.2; 16.5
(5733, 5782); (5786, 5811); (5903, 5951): -1.9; 17.9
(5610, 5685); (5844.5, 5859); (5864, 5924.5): -4.1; 13.6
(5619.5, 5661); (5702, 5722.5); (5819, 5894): -2.1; 15.9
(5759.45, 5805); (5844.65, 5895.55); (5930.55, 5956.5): 8.6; 17.5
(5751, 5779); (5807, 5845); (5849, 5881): -4.0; 17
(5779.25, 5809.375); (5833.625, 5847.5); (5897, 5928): -1.8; 17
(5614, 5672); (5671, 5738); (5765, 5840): -1.0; 16.9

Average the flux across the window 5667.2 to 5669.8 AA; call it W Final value 16.7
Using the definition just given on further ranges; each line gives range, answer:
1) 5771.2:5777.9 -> 17.9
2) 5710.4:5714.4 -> 17.5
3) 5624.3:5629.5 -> 15.6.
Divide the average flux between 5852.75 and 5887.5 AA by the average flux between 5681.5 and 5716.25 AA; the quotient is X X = 0.90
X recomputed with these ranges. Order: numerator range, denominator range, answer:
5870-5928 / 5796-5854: 0.69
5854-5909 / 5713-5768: 0.71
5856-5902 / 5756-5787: 0.70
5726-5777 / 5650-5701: 1.11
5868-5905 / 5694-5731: 0.68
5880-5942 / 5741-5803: 0.71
